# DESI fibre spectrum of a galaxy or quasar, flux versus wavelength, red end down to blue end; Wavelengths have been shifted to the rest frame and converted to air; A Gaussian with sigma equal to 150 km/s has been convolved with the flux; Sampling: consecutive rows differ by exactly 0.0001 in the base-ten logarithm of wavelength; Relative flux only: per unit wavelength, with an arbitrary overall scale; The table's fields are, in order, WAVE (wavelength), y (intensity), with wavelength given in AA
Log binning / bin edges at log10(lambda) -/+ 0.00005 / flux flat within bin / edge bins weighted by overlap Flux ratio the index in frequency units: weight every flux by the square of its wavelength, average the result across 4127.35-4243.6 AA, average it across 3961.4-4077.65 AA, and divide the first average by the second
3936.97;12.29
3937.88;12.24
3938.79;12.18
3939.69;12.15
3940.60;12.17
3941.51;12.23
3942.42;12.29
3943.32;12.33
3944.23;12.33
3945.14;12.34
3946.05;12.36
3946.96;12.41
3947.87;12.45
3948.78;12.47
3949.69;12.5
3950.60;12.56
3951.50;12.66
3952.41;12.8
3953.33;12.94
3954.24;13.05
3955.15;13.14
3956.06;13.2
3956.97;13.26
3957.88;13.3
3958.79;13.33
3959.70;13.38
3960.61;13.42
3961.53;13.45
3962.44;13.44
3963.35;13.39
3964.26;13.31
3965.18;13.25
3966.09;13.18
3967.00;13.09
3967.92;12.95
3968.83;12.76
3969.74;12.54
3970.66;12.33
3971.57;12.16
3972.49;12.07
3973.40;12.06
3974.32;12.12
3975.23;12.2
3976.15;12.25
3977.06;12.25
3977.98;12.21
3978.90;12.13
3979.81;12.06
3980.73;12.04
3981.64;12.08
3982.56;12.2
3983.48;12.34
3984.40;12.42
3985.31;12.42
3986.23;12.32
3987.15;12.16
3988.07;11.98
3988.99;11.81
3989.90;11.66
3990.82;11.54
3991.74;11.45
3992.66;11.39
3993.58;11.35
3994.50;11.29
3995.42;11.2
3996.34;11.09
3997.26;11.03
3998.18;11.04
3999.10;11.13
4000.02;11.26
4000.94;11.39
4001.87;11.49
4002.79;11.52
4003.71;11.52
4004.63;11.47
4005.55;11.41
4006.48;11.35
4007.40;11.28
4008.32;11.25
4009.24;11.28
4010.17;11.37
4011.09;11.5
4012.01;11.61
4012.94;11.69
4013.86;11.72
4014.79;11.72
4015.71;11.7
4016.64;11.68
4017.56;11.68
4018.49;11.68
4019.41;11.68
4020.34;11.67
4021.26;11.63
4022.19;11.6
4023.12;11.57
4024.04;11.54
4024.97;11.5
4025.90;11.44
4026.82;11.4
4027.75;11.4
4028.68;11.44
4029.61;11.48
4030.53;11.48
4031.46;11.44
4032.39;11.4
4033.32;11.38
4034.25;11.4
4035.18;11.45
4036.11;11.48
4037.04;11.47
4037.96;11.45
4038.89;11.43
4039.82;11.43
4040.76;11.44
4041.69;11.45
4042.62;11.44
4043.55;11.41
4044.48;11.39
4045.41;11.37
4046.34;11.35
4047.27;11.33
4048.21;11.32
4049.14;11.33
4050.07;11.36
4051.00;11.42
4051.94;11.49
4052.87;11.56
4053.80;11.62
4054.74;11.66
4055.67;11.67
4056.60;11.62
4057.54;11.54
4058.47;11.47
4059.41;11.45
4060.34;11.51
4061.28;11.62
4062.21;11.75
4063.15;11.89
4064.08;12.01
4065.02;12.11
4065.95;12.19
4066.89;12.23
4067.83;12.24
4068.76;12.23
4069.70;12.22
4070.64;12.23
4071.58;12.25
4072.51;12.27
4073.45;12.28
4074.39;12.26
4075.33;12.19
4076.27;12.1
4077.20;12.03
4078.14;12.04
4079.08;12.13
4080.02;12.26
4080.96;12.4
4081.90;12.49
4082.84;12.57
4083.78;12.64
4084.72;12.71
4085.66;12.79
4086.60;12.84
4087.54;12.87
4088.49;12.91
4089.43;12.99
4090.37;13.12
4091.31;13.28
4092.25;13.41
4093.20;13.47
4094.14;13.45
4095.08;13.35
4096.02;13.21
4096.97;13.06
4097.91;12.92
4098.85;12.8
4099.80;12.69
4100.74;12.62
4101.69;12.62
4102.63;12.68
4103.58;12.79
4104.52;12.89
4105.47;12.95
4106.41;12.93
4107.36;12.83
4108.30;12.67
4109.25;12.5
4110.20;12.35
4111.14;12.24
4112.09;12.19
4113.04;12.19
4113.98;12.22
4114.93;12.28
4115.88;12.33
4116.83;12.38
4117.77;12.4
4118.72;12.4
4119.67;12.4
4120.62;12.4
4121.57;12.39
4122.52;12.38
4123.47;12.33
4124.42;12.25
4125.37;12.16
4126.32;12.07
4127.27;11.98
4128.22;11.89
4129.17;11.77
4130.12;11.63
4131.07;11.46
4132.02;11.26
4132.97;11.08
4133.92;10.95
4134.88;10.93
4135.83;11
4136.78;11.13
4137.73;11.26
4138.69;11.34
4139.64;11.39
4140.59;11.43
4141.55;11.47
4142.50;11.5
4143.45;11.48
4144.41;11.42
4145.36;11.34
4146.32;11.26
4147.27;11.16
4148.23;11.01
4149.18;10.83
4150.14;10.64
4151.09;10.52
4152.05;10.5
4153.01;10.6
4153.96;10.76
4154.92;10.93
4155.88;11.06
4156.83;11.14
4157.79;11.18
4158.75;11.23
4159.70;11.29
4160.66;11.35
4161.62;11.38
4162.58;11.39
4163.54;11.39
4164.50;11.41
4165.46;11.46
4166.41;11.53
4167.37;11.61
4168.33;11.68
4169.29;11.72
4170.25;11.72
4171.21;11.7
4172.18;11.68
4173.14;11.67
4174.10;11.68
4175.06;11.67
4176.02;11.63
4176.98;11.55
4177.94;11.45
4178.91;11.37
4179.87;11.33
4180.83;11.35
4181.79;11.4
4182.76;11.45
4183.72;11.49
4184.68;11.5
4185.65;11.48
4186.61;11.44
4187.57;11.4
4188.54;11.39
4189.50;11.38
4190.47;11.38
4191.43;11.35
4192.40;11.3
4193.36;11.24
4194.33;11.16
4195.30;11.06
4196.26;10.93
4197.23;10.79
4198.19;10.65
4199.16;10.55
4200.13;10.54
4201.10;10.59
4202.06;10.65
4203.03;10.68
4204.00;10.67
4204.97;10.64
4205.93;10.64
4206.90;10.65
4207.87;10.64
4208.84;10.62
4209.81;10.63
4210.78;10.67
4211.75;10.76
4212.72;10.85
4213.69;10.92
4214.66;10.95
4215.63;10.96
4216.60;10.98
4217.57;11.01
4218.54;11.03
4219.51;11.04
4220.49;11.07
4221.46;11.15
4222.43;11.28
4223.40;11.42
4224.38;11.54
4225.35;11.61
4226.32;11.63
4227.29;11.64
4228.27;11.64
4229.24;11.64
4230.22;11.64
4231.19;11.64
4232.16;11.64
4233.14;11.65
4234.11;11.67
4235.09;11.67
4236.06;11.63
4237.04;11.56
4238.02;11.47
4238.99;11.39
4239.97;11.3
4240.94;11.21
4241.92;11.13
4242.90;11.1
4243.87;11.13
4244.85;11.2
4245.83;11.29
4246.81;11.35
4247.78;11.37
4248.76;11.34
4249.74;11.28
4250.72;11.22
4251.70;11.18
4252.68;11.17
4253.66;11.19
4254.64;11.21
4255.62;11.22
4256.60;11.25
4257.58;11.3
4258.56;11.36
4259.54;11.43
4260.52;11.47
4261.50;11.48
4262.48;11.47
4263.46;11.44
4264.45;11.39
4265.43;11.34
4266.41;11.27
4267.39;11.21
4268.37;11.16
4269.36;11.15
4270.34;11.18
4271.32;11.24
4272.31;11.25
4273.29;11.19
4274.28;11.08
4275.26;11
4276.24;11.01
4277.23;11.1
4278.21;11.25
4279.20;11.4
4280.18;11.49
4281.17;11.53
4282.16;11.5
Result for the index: 1.03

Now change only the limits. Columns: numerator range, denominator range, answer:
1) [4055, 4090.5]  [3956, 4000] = 1.04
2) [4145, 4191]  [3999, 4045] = 1.06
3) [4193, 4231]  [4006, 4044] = 1.05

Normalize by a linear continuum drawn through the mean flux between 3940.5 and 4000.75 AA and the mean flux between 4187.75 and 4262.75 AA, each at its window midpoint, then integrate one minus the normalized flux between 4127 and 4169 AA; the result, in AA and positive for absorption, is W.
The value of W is 1.0 AA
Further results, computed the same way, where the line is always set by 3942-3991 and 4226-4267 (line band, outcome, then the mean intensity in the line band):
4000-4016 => 1.2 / 11.5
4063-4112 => -2.2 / 12.6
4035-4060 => 1.6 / 11.5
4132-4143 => 0.6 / 11.2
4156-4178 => 0.4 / 11.5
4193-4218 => 1.7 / 10.8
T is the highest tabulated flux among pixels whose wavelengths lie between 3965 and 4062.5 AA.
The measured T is 13.25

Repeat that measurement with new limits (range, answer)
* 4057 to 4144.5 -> 13.47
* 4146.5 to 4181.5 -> 11.72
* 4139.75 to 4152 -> 11.5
